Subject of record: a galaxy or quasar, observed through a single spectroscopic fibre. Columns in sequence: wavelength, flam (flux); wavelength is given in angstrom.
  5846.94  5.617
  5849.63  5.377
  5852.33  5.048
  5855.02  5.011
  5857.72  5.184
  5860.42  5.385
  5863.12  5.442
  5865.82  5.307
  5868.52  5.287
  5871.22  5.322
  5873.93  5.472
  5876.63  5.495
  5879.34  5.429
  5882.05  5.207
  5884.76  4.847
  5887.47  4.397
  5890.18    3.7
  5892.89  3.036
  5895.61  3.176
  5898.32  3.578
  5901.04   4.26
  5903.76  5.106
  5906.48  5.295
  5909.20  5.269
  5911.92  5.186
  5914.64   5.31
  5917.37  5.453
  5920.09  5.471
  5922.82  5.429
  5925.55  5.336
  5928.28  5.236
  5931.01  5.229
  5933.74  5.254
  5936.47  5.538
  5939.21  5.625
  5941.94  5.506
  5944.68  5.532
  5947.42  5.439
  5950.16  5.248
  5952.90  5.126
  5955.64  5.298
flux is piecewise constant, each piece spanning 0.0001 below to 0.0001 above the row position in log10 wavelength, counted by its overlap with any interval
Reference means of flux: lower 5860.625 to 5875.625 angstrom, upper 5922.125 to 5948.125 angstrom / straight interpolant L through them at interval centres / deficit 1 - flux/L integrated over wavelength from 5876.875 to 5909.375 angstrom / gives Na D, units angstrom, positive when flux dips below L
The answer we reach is 5.7 angstrom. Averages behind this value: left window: 5.37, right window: 5.41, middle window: 4.45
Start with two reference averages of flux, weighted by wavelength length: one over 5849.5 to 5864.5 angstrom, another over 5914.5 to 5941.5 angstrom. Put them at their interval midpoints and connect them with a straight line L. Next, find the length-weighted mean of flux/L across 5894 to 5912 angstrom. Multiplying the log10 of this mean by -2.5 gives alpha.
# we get 0.189 mag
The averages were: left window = 5.23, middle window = 4.49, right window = 5.4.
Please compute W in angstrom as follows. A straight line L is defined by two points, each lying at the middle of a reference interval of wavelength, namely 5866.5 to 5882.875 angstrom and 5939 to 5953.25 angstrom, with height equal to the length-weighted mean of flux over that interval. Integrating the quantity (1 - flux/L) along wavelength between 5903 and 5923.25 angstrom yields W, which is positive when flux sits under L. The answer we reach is 0.3 angstrom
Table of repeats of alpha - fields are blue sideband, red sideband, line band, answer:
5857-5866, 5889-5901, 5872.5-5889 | -0.20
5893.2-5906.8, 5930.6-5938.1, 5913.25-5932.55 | -0.09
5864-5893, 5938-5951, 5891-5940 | 0.07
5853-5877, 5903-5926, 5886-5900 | 0.42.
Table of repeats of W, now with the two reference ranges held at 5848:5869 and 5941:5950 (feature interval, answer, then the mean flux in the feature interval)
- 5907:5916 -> 0.20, 5.26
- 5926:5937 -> 0.25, 5.3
